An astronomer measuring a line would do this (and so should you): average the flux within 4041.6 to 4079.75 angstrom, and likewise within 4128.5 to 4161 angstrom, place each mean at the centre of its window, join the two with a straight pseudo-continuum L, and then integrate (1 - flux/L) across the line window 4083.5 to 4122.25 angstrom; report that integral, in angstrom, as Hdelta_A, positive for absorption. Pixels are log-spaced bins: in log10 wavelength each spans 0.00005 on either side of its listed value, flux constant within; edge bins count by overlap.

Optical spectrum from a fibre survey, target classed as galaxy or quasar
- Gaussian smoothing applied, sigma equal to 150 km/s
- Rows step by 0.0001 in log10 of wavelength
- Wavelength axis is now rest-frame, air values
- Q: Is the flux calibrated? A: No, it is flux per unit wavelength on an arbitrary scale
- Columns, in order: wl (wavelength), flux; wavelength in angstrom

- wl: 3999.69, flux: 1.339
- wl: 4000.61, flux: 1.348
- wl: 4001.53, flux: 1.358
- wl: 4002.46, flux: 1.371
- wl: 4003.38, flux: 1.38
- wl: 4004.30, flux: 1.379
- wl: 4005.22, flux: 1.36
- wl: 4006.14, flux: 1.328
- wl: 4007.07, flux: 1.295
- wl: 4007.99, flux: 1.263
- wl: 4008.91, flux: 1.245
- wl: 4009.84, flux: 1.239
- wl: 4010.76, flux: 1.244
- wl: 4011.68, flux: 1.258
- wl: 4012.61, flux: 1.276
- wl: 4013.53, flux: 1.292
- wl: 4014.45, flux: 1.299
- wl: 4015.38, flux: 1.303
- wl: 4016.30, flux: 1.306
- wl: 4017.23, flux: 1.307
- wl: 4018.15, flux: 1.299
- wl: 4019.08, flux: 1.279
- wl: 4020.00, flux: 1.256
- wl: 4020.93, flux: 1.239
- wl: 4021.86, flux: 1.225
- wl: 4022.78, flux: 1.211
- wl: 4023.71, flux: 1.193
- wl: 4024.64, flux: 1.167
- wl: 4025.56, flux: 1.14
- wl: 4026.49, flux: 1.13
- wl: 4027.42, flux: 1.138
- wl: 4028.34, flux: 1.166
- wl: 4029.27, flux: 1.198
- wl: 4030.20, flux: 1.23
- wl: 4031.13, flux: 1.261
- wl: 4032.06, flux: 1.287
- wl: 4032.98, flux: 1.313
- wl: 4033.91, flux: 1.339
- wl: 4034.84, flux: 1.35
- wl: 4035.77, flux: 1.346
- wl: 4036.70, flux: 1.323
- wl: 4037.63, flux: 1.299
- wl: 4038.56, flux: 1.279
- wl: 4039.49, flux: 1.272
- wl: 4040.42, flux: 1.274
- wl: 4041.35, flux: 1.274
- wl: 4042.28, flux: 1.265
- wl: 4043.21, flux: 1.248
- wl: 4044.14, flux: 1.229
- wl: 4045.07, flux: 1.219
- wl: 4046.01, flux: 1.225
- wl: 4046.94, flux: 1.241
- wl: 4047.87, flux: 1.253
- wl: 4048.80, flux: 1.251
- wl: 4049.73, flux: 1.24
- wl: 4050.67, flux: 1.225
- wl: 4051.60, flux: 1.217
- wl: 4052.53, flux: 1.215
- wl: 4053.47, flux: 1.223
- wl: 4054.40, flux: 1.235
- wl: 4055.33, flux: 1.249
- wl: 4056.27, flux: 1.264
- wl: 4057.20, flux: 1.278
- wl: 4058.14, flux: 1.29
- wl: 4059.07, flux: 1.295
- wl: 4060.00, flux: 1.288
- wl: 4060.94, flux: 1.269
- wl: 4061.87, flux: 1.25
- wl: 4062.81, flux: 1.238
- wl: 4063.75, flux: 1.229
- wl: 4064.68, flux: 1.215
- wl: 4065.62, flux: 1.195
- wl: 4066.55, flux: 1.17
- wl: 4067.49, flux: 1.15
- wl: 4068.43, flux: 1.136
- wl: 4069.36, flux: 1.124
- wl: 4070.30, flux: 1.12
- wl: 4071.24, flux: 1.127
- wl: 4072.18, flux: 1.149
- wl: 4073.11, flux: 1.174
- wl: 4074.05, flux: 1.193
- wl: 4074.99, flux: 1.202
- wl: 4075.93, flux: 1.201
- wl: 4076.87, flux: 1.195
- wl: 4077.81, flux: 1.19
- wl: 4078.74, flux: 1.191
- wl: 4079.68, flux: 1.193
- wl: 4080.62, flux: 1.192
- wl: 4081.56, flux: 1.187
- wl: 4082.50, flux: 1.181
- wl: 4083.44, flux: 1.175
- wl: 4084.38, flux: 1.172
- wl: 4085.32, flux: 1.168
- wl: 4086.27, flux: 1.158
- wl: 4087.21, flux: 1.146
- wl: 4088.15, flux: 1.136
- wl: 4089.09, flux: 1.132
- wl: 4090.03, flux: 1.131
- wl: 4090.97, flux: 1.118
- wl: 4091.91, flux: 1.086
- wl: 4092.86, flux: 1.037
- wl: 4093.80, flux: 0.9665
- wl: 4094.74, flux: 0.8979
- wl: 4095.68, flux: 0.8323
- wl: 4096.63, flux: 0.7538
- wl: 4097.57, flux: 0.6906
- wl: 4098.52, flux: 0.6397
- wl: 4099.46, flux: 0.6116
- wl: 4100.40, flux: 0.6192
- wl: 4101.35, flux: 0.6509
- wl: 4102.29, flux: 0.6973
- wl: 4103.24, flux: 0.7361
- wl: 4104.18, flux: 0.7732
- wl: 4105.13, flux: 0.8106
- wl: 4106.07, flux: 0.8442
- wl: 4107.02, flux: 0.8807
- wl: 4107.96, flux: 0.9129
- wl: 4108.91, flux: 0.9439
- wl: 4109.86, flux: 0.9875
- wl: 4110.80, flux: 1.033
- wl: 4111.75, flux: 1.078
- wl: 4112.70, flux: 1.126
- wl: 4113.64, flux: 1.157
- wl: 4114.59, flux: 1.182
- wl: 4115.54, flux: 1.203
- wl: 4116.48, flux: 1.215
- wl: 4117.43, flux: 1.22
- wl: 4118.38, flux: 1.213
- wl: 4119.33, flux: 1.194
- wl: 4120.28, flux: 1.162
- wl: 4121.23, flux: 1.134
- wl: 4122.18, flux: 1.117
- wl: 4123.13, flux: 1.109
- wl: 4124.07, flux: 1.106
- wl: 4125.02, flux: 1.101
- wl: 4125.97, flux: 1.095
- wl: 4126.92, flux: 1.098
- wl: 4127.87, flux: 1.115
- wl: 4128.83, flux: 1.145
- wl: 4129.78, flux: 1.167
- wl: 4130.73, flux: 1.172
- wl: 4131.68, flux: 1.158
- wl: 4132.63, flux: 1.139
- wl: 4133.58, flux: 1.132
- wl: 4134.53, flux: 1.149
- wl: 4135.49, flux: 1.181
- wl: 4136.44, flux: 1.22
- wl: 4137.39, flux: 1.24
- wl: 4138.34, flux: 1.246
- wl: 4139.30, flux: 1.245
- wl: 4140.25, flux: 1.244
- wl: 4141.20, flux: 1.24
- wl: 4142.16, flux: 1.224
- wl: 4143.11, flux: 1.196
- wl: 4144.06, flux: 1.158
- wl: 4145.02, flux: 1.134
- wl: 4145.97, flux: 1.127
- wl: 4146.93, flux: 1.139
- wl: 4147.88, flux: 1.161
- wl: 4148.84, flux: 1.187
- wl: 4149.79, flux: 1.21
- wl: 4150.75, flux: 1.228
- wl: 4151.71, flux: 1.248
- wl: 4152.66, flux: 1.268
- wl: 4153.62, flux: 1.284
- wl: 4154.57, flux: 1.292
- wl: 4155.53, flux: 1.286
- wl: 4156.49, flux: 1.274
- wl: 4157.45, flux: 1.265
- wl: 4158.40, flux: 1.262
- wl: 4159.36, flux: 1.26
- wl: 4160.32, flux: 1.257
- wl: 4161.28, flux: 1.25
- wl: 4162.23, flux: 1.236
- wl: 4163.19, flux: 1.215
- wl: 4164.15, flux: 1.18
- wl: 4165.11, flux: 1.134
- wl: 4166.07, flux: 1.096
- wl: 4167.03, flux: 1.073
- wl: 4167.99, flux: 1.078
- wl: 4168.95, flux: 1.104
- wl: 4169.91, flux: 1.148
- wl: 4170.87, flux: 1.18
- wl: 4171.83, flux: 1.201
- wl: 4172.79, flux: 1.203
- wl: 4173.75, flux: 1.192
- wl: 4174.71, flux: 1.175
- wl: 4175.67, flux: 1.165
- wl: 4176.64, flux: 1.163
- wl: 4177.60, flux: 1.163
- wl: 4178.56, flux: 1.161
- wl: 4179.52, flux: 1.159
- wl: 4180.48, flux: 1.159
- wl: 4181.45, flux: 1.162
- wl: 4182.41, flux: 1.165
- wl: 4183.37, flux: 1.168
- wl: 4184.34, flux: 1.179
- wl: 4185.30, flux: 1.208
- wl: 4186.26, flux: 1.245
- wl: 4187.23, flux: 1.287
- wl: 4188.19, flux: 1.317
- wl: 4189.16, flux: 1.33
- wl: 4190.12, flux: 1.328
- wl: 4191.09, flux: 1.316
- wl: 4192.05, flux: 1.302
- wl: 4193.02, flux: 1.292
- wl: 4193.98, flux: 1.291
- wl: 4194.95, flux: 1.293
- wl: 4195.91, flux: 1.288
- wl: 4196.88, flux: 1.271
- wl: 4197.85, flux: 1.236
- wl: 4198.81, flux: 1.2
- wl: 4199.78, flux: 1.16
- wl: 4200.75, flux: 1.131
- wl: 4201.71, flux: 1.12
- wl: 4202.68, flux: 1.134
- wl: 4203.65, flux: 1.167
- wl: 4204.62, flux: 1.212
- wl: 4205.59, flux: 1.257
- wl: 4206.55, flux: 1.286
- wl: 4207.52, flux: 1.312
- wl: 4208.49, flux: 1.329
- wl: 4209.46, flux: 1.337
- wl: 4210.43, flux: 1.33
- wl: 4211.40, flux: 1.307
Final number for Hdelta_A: 7.1 angstrom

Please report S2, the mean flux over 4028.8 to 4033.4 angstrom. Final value 1.26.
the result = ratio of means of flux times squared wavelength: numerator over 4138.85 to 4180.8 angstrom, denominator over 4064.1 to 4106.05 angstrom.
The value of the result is 1.2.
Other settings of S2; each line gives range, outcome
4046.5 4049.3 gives 1.25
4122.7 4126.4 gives 1.11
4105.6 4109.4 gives 0.895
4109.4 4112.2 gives 1.03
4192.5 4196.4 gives 1.29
